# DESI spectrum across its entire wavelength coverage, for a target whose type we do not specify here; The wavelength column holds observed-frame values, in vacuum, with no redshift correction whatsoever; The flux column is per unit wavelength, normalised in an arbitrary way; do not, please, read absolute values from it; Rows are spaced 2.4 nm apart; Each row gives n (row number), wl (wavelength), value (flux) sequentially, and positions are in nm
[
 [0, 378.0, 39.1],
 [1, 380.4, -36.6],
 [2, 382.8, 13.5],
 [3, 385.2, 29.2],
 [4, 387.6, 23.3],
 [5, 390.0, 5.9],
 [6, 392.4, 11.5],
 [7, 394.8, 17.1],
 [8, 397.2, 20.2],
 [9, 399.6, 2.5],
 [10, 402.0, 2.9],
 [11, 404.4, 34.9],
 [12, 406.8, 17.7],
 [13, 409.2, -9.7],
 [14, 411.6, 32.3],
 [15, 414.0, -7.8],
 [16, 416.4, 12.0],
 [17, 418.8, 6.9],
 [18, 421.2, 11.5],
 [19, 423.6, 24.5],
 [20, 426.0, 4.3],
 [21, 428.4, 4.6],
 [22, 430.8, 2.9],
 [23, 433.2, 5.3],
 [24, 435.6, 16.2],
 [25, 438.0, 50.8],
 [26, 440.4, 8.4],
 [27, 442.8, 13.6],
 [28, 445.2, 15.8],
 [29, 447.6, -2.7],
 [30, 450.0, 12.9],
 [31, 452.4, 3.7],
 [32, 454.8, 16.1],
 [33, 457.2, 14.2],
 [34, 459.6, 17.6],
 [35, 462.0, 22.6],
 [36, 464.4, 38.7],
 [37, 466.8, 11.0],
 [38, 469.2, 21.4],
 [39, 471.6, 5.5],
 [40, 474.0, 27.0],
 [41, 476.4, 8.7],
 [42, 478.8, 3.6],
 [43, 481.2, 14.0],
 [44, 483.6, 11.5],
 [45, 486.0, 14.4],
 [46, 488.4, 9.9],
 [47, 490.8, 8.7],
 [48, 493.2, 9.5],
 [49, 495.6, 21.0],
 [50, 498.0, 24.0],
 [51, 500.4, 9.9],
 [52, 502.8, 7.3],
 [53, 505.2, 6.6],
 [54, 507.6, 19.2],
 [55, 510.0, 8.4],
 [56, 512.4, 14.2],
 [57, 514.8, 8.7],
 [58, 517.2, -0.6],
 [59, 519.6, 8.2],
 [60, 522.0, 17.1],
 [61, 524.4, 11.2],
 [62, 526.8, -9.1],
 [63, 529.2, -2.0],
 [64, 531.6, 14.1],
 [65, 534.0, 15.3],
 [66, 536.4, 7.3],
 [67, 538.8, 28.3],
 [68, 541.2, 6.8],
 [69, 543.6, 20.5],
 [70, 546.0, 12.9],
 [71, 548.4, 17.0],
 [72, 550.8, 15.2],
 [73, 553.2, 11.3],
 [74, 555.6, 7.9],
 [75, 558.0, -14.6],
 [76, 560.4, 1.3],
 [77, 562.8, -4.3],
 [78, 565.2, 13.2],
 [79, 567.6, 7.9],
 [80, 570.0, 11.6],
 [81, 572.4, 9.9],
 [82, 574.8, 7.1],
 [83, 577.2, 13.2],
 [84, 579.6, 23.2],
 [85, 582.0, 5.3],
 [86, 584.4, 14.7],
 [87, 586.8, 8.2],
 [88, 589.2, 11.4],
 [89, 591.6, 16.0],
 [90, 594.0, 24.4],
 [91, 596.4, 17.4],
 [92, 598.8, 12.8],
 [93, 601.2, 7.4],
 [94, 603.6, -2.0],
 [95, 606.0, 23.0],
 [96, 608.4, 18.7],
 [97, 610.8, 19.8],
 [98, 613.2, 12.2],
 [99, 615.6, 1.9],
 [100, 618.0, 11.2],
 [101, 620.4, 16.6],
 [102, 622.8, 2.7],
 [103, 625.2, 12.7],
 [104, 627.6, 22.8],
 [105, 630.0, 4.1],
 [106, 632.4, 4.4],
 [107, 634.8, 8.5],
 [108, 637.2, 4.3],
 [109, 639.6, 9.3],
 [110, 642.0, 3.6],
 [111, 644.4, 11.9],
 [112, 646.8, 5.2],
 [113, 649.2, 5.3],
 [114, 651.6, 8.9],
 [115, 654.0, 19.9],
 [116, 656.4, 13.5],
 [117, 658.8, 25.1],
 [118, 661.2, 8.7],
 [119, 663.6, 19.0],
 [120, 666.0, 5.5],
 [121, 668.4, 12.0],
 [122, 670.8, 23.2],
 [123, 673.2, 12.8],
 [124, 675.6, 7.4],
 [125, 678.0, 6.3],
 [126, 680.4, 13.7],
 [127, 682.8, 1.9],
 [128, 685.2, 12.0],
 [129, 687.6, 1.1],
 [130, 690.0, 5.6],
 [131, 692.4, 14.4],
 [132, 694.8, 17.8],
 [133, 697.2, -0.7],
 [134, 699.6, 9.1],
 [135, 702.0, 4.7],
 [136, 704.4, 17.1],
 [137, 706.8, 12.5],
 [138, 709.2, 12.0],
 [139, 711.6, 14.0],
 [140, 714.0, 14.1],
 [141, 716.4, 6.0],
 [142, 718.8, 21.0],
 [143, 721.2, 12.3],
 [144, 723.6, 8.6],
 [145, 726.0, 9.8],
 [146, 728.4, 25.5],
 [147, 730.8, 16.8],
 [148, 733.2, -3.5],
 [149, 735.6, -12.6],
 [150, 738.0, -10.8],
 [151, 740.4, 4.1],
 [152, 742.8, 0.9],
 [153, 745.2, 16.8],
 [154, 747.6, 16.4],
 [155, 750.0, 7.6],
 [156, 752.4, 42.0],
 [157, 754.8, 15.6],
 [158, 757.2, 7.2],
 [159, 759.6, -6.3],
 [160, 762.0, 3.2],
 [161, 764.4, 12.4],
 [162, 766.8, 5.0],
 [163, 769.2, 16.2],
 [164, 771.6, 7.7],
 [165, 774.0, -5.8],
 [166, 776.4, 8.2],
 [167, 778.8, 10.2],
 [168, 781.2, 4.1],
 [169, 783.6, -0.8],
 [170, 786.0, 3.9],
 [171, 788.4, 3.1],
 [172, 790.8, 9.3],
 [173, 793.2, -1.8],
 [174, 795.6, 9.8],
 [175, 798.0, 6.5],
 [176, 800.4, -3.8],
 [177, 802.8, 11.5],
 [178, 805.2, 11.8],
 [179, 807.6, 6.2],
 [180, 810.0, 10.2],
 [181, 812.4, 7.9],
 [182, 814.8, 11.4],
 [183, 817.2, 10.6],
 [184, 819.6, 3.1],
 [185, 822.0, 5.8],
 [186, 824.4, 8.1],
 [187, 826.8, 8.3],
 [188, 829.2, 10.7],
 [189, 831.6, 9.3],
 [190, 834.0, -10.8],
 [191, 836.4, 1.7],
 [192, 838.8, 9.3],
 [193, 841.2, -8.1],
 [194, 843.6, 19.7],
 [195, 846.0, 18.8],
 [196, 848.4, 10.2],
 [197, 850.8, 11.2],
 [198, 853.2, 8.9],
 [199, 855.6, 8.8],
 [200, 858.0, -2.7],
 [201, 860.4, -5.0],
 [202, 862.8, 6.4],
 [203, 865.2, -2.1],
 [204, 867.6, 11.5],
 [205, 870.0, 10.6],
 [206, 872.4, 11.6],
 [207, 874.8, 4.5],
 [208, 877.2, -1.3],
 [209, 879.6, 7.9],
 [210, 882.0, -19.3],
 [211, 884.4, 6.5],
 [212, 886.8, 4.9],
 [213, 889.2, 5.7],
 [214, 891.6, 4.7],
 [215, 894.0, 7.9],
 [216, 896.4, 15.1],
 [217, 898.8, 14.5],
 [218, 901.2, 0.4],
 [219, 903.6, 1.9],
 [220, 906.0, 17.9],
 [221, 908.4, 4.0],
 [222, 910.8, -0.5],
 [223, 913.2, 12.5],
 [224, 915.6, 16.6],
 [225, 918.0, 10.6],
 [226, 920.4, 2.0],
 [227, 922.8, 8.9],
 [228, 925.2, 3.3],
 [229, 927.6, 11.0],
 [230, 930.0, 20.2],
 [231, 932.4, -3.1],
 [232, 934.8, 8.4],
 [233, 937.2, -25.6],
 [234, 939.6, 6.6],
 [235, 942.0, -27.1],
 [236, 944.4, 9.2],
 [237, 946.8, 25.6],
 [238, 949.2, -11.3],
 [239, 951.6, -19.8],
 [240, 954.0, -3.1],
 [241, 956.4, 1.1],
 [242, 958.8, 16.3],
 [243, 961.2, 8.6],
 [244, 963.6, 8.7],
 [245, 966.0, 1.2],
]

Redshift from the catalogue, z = 1.02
